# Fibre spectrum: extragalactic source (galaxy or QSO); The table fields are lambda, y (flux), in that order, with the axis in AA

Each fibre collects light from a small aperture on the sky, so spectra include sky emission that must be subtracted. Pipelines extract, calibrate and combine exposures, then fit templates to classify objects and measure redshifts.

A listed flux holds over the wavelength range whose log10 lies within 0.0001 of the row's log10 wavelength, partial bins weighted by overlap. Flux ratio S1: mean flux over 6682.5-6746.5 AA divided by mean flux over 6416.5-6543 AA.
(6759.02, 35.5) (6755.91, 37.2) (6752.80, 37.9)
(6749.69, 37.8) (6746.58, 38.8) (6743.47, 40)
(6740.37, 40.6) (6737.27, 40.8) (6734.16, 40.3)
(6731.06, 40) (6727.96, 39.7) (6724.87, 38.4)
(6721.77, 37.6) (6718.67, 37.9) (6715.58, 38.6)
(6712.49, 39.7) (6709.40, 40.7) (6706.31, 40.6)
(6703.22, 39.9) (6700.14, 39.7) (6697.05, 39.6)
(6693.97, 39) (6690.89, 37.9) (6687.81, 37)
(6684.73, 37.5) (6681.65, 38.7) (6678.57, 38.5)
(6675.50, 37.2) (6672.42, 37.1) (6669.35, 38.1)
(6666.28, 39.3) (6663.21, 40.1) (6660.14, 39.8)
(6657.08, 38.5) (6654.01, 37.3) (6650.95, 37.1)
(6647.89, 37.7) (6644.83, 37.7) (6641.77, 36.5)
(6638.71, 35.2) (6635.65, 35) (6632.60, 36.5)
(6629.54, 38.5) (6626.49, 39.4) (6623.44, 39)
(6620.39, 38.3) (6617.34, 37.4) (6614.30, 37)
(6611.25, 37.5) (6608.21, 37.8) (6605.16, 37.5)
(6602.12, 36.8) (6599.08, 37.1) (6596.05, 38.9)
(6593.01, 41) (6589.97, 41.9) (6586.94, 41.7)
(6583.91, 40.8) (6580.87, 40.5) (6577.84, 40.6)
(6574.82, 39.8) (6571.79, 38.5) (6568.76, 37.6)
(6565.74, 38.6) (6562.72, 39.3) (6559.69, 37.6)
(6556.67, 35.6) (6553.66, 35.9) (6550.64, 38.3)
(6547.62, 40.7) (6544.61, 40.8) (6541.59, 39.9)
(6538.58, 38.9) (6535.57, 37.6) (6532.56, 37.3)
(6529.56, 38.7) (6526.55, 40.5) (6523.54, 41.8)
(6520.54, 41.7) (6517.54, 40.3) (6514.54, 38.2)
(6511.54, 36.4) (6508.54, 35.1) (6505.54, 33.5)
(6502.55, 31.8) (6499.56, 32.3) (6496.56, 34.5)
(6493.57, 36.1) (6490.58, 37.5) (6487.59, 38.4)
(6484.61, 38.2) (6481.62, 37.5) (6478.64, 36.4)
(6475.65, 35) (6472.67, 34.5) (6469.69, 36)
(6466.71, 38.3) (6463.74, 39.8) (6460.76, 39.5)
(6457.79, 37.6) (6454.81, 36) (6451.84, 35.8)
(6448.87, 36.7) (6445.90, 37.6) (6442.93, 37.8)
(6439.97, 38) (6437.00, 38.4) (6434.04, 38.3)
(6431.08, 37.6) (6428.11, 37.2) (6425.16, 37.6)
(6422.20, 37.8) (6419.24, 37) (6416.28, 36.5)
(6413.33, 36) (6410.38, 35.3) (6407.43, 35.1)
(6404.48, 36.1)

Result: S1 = 1.05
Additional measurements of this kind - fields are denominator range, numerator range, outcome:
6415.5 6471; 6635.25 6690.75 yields 1.00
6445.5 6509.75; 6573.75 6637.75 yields 1.07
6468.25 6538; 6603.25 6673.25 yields 1.02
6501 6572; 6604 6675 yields 0.99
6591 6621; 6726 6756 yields 1.04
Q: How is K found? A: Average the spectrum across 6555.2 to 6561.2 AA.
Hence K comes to 36.6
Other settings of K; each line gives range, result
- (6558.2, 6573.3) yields 38.3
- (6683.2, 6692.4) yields 37.5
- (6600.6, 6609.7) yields 37.3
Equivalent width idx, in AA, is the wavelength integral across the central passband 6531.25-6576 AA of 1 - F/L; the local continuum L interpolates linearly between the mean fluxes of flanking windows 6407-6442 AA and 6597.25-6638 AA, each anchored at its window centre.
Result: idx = -1.3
